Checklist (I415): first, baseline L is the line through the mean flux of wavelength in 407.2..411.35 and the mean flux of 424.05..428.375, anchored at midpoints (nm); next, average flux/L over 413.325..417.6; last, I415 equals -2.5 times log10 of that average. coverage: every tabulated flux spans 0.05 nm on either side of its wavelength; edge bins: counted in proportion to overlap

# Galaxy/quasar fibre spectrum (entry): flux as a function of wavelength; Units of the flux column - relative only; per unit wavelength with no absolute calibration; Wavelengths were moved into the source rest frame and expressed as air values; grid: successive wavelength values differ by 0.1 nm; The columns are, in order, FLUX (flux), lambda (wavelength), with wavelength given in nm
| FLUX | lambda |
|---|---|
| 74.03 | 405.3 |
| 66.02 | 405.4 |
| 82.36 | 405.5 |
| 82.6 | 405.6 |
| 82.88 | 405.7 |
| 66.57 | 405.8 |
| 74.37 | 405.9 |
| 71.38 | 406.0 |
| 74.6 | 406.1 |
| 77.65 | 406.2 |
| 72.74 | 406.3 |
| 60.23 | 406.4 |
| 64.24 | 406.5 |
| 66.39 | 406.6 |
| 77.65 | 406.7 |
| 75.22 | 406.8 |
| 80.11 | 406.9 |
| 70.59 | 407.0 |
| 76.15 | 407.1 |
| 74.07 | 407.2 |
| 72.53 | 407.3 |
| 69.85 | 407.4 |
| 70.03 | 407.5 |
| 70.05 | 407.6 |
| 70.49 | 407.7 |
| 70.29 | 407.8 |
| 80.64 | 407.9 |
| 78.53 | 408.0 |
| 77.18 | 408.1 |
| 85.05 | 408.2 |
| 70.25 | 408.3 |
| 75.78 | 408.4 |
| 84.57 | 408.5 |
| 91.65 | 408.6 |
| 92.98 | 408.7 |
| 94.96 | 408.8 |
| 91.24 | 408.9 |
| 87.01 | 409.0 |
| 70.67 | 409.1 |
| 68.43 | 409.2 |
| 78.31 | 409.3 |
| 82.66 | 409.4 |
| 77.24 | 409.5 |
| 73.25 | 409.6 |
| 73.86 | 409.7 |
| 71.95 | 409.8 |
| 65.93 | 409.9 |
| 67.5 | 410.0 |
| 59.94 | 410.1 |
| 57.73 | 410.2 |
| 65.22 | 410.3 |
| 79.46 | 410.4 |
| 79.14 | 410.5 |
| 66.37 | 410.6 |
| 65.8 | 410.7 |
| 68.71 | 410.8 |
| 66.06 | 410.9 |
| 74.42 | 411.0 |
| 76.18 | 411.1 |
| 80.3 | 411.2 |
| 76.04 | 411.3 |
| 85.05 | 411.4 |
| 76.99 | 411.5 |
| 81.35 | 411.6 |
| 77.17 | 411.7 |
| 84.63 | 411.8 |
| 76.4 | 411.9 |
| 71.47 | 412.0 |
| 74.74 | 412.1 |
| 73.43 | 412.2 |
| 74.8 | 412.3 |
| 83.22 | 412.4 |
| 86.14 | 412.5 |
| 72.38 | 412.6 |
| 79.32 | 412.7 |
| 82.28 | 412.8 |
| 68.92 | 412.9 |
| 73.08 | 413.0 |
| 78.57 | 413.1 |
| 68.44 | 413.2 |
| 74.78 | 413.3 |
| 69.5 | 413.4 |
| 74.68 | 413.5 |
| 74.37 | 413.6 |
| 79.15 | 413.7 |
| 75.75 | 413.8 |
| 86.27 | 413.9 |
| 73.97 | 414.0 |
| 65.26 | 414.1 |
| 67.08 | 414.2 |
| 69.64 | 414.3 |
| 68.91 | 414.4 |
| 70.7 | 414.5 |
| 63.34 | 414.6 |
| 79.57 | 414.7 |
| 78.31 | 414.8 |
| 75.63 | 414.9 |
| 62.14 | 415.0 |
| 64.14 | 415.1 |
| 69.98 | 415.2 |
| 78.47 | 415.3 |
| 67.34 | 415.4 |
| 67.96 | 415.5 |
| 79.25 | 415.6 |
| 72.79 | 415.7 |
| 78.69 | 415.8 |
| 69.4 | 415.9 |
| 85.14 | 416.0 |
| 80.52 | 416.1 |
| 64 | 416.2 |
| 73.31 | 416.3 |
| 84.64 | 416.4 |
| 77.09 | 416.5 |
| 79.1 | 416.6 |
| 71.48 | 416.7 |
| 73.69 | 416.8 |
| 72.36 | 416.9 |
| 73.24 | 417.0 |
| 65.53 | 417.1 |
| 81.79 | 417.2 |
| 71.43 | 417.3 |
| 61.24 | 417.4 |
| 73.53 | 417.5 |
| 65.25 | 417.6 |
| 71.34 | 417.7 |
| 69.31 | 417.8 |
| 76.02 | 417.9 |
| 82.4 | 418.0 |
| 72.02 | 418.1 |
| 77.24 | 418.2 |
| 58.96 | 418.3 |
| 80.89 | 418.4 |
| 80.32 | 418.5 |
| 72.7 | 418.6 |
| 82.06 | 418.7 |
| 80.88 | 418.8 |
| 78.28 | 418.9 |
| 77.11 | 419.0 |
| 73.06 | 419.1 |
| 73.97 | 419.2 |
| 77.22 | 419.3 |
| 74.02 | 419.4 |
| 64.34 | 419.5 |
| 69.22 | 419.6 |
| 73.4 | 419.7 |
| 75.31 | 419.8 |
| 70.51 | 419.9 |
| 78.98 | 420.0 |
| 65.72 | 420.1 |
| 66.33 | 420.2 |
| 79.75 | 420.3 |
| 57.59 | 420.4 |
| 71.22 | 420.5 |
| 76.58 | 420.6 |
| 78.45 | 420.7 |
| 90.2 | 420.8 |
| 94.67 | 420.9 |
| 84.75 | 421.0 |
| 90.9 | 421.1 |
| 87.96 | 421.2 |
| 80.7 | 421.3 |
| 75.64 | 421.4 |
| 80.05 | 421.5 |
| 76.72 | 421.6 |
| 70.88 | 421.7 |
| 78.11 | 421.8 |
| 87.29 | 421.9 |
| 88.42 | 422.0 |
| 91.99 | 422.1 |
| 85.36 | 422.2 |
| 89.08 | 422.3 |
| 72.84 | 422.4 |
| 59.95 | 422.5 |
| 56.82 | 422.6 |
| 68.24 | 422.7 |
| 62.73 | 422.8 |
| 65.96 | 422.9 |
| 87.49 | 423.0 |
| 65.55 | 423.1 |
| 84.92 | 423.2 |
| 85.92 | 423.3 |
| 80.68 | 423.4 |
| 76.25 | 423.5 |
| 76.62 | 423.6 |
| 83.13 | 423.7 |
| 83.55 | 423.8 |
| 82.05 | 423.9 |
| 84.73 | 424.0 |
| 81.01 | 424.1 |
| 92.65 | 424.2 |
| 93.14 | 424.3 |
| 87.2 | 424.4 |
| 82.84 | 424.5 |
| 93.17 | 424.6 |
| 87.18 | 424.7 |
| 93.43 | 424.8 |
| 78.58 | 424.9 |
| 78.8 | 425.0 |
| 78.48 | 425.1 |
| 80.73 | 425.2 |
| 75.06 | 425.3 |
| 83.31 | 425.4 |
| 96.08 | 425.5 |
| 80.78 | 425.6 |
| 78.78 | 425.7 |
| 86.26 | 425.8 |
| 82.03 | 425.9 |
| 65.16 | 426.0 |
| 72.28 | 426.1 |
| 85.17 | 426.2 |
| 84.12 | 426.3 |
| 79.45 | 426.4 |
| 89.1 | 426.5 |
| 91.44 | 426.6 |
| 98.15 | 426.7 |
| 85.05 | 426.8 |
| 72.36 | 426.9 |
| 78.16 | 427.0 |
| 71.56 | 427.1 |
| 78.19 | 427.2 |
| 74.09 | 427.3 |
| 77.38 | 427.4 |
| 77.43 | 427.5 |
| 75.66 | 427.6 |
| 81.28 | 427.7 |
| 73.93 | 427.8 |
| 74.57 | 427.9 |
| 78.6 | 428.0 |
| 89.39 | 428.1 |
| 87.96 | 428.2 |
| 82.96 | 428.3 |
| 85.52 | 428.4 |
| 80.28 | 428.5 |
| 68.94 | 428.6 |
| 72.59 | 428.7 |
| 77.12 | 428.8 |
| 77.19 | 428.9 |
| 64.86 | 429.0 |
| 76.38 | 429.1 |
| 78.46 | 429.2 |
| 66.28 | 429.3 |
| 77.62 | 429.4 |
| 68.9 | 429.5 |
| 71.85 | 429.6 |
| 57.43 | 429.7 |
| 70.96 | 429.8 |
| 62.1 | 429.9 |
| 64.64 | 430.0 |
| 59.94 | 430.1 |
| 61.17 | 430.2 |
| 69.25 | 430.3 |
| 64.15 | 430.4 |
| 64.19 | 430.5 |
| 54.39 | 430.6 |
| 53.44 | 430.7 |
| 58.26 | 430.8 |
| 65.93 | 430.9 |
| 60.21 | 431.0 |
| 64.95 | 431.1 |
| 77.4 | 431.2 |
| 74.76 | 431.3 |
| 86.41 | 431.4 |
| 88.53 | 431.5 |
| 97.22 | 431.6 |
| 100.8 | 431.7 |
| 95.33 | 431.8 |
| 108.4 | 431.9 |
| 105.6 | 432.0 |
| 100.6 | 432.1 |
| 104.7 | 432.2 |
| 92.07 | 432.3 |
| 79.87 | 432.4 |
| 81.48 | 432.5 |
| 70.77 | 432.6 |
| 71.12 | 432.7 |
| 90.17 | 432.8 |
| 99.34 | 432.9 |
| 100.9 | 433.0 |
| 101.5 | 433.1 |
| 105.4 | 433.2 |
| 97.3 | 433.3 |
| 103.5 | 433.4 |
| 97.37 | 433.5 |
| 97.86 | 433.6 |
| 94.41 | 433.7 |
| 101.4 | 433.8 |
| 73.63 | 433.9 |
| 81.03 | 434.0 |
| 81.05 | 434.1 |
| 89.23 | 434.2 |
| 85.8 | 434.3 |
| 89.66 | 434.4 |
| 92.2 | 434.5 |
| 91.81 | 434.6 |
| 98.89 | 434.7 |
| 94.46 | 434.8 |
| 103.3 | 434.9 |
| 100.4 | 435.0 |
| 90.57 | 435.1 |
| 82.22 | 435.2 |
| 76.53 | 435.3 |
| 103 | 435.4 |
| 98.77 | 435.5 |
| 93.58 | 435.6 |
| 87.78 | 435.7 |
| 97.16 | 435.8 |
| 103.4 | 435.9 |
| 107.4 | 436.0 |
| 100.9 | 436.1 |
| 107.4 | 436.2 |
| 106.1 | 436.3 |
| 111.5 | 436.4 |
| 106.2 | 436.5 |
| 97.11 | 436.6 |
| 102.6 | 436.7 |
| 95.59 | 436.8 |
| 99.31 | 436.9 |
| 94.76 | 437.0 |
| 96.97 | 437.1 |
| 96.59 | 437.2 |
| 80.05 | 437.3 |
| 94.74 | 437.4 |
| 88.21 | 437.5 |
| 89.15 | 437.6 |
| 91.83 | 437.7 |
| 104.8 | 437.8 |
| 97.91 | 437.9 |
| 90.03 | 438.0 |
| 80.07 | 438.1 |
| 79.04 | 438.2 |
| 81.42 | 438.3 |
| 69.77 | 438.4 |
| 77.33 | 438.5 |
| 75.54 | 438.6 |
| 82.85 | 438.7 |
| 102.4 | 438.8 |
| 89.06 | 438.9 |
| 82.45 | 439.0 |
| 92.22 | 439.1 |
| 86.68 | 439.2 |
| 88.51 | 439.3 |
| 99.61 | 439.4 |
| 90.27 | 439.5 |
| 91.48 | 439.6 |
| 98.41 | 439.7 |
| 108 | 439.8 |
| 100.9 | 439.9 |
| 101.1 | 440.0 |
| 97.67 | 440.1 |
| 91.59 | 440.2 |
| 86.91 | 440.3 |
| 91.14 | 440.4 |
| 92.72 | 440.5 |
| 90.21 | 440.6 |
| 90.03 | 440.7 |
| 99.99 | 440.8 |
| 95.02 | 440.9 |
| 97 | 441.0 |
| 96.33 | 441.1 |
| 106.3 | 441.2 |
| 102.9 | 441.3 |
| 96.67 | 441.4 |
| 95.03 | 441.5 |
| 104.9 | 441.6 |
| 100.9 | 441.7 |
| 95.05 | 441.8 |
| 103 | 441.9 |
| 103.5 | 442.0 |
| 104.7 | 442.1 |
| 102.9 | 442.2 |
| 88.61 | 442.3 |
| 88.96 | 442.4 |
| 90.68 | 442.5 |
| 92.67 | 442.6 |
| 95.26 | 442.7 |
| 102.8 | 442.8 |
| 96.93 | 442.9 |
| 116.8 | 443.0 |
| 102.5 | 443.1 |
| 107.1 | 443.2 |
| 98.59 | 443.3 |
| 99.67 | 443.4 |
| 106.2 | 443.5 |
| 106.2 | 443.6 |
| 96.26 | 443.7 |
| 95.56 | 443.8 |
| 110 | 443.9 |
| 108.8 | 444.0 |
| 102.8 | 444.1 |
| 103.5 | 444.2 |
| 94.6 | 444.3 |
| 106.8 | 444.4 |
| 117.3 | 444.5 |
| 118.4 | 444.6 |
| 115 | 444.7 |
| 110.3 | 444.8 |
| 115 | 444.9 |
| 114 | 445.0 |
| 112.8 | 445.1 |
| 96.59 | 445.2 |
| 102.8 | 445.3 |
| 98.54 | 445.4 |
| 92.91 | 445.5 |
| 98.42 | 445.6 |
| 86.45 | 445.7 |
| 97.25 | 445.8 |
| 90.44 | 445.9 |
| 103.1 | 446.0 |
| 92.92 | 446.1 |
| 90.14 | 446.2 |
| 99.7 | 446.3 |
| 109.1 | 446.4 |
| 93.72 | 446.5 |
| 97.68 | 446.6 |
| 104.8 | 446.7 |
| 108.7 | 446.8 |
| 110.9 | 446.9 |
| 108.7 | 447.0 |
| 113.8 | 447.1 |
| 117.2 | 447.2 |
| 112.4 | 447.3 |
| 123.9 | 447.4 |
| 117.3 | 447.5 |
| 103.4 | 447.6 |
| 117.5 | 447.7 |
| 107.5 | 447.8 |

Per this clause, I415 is 0.07 mag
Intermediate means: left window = 75.1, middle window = 73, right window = 82.2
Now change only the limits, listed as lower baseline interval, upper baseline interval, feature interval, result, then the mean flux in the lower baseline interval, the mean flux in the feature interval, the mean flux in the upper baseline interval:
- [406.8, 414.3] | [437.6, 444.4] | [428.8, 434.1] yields 0.114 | 75.5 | 80.6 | 95.7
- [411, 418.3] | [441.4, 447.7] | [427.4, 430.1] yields 0.179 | 74.3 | 74.5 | 103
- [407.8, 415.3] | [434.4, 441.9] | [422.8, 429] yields 0.060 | 75.2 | 80.9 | 94.4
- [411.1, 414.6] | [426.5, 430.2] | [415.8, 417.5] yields 0.022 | 75.6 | 74.1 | 75.8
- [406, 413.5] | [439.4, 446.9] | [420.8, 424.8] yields 0.048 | 75.1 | 81.2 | 100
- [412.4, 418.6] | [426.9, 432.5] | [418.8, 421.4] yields -0.027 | 73.6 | 76.5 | 76.5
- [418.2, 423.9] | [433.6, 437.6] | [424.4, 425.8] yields -0.027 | 76.8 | 83.9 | 94.7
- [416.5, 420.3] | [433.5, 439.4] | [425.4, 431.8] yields 0.110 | 73.4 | 75.9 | 92.4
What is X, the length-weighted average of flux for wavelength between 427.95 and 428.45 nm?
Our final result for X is 84.9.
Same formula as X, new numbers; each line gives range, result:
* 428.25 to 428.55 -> 82.9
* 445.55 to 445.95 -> 93.1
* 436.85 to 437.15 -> 97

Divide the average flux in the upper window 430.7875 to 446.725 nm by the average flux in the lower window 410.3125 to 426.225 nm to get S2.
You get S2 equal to 1.2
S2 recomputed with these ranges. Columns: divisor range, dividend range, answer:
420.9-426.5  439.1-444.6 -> 1.22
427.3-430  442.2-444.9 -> 1.37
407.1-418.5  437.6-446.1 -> 1.31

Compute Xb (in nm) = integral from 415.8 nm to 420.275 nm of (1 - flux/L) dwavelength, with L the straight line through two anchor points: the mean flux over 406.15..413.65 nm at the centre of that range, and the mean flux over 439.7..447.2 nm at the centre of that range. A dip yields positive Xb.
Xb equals 0.42 nm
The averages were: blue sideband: 75.1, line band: 73.8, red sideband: 101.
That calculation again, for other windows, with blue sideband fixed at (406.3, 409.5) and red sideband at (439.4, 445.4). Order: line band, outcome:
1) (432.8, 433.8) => -0.052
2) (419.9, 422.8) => 0.283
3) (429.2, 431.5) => 0.635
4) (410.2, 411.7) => 0.093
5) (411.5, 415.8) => 0.340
